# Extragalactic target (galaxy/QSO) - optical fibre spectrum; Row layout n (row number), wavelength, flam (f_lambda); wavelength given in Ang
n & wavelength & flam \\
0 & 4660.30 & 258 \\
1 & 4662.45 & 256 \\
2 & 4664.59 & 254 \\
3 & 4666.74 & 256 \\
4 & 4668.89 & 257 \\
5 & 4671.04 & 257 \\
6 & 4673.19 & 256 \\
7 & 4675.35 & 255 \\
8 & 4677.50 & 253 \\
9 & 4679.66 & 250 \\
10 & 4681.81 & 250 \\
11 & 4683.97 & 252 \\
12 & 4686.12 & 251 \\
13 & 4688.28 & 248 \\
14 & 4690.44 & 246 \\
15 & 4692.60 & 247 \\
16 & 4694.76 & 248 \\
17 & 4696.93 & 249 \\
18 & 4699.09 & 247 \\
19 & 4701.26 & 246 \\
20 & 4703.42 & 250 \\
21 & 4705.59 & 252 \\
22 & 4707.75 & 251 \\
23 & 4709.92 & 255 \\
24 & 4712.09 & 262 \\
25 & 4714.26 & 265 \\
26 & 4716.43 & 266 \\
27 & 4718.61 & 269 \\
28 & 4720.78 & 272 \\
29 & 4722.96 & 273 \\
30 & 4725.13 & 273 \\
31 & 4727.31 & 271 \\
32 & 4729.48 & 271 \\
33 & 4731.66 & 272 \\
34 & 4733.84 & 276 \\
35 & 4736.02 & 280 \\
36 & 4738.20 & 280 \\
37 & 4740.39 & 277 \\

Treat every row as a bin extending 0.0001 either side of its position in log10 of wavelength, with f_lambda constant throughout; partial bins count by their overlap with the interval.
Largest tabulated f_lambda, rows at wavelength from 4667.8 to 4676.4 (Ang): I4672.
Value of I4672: 257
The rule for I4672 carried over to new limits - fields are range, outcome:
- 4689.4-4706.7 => 252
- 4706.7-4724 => 273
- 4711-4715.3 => 265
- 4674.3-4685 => 255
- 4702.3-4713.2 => 262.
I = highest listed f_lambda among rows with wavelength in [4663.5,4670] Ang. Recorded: 257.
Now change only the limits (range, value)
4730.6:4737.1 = 280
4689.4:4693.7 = 247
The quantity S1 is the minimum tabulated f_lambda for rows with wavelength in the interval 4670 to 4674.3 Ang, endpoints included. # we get 256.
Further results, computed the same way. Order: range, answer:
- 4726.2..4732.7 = 271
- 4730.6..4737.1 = 272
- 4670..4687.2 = 250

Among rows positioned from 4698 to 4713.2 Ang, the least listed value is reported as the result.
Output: 246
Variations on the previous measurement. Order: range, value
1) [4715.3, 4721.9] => 266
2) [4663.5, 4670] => 254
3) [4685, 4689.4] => 248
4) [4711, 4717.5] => 262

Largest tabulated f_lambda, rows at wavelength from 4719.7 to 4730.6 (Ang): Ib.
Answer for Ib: 273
